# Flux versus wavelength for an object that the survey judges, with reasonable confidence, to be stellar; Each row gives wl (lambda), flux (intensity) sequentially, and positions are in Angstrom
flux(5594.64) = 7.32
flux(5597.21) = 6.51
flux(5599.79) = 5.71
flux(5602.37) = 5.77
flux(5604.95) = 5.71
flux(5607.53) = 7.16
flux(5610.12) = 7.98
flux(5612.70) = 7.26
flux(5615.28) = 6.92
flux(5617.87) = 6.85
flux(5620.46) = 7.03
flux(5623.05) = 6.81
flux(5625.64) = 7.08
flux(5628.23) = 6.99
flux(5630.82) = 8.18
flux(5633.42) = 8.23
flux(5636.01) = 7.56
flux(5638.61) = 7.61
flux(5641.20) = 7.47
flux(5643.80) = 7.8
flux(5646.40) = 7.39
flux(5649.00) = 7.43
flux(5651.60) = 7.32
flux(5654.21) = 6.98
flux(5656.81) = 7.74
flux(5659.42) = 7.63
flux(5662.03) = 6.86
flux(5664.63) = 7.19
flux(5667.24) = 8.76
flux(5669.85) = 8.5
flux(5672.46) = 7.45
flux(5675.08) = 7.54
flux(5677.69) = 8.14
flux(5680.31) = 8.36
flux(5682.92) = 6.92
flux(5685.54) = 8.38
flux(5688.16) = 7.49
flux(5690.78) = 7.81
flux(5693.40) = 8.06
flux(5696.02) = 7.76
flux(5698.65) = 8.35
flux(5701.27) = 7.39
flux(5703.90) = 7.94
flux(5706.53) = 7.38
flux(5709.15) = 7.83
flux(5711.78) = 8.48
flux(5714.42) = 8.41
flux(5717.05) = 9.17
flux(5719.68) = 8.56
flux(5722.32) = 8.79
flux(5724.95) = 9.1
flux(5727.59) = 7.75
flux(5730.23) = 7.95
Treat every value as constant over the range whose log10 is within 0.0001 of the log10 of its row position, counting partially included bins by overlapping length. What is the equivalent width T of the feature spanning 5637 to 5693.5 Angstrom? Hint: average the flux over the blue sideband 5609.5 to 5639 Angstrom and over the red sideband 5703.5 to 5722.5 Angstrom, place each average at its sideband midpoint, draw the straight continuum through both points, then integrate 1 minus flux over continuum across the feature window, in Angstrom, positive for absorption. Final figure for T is 0.9 Angstrom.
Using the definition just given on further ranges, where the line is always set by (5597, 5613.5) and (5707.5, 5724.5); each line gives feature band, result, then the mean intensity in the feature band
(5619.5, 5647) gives -1.57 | 7.48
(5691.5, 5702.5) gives 0.43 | 7.89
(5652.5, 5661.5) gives 0.12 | 7.39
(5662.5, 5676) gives -0.21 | 7.84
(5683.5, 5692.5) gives 0.25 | 7.82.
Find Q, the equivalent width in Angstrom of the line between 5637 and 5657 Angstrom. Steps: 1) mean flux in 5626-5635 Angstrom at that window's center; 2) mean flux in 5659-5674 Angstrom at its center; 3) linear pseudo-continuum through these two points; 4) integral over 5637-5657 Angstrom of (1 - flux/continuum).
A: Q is 0.7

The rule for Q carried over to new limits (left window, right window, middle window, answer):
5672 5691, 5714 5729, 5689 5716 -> 0.9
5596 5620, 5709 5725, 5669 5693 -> 0.4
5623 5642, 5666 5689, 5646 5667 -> 1.0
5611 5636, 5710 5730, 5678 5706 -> 1.2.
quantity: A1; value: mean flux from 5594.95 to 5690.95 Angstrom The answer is 7.36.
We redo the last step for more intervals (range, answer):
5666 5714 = 7.93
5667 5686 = 7.95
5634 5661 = 7.51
